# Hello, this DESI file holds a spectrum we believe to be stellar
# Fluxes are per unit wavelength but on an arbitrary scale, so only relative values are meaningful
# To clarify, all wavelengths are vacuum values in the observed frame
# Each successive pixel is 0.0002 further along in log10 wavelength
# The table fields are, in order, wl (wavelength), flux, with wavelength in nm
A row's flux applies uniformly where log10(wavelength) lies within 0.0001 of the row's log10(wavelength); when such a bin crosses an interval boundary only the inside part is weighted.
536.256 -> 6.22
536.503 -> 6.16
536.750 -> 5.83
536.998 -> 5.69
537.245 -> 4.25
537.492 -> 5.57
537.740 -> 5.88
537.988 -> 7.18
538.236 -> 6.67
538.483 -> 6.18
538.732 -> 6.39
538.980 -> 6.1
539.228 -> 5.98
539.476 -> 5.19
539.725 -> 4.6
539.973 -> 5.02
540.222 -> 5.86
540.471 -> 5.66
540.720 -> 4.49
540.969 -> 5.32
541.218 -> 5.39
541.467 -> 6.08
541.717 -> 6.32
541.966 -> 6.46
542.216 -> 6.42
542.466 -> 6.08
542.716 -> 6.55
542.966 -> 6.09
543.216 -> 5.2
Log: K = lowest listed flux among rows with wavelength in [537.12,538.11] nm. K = 4.25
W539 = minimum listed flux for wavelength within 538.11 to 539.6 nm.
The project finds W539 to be 5.19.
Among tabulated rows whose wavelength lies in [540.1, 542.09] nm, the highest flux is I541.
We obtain 6.46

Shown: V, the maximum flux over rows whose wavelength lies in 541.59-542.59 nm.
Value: 6.46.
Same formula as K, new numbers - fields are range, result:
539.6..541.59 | 4.49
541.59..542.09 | 6.32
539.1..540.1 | 4.6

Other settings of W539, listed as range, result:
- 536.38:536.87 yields 5.83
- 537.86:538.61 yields 6.18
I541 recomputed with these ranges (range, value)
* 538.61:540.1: 6.39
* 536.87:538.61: 7.18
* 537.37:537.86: 5.88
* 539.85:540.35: 5.86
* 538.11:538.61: 6.67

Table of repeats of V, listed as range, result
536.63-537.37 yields 5.83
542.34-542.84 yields 6.55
